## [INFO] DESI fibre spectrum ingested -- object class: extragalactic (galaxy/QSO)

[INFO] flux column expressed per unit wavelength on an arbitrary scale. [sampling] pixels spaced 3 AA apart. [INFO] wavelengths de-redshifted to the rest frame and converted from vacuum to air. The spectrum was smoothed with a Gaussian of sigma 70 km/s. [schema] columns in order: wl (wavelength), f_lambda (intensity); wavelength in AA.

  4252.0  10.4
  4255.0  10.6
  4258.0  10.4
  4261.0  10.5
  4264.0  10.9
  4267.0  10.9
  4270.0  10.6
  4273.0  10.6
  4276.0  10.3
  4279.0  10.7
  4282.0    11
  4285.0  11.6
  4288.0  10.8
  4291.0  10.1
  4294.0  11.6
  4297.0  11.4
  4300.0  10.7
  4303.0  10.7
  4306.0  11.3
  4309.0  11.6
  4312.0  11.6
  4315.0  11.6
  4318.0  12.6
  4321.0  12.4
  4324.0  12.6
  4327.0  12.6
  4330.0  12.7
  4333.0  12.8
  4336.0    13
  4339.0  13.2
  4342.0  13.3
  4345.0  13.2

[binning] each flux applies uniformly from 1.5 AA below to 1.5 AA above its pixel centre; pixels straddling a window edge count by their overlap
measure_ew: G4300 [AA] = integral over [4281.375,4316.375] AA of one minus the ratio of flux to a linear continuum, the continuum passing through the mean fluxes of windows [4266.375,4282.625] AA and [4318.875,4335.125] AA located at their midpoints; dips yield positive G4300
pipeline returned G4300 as 1.20 AA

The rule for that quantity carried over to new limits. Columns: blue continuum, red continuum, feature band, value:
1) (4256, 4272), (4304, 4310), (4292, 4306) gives 0.2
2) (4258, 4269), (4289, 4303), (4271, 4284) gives 0.1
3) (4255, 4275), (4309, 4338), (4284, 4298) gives 0.4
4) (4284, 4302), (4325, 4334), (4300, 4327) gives 0.4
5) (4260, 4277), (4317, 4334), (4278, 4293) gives 0.5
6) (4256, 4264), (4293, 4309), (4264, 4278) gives 0.1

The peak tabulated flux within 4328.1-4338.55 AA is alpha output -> 13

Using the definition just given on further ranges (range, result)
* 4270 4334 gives 12.8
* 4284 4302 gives 11.6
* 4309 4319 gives 12.6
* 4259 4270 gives 10.9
